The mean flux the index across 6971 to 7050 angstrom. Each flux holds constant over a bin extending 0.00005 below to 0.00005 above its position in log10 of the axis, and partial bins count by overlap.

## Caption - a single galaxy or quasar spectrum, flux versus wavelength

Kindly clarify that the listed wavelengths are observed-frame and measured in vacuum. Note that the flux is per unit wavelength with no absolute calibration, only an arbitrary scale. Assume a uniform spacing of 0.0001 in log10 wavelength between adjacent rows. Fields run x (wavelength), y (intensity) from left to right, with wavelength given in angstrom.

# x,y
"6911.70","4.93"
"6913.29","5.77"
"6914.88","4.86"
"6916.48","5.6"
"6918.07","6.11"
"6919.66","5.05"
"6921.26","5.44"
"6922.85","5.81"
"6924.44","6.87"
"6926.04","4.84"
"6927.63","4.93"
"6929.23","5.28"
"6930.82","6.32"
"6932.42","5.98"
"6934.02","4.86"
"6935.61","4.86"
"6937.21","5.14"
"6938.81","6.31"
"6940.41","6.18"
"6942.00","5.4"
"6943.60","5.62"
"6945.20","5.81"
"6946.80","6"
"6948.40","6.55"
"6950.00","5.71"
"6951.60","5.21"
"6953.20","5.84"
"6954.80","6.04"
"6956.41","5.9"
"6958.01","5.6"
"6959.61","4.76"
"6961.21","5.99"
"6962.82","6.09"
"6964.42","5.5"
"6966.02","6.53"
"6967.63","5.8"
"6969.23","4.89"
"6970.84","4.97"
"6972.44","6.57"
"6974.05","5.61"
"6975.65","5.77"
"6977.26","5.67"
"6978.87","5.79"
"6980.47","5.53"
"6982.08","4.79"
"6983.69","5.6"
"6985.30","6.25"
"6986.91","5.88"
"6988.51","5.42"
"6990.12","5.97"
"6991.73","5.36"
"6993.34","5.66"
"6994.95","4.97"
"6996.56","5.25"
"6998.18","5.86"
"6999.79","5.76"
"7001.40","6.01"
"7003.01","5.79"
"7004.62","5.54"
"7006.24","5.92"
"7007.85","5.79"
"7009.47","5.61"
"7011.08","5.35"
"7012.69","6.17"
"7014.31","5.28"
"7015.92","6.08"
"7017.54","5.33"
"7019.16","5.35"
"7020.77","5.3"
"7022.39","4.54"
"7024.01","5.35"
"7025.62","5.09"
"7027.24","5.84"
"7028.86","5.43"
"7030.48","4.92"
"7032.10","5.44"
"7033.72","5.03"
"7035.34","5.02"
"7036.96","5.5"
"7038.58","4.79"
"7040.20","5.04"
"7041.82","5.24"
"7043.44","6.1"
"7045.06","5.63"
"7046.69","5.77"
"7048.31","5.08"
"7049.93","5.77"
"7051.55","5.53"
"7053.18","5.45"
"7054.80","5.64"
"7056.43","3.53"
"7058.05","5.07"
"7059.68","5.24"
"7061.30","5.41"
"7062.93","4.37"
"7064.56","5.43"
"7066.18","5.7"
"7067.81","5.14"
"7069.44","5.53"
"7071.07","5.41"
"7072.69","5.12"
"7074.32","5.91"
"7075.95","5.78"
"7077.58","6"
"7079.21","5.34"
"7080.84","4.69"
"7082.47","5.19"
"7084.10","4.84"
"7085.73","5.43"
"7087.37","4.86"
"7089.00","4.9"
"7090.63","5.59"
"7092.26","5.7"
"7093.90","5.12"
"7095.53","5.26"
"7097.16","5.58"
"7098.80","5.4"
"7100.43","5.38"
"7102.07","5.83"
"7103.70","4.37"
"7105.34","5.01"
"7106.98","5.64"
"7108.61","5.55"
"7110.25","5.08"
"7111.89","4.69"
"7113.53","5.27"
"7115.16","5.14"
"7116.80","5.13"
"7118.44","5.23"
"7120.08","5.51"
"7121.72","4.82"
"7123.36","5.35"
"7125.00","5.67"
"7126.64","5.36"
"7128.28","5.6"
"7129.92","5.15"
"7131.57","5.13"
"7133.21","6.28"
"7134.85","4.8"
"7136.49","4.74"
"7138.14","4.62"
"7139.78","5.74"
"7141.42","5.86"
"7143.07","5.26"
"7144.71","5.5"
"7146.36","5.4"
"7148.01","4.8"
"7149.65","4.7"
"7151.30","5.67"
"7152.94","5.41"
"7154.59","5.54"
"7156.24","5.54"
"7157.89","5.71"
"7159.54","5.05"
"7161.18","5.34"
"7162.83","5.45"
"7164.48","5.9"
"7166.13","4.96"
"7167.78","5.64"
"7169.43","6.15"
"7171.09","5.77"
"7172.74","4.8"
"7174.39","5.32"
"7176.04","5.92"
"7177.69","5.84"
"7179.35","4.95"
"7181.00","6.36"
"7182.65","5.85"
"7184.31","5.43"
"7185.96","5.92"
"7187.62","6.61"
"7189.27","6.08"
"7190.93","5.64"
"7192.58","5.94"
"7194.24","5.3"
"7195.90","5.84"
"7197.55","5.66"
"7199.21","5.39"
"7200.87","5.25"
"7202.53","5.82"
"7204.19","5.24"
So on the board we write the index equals 5.52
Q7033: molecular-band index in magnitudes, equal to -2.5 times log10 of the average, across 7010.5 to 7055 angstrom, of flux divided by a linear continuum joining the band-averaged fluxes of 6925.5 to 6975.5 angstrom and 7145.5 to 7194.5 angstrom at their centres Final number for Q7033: 0.05 mag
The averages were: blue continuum 5.65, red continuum 5.57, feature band 5.39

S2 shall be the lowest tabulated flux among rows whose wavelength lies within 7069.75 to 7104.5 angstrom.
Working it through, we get 4.37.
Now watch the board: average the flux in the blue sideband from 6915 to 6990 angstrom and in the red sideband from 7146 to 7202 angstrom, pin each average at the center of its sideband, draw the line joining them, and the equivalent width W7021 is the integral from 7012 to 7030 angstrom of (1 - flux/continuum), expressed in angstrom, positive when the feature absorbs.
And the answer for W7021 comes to 0.7 angstrom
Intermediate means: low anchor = 5.66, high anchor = 5.57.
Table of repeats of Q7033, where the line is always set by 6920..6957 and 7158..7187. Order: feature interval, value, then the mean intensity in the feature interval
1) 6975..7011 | 0.00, 5.64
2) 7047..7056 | 0.04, 5.43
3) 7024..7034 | 0.07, 5.31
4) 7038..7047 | 0.04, 5.42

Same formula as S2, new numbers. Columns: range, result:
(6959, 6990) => 4.76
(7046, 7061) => 3.53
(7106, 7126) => 4.69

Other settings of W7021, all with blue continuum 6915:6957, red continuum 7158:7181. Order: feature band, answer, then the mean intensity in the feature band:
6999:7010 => -0.3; 5.78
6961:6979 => -0.4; 5.75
